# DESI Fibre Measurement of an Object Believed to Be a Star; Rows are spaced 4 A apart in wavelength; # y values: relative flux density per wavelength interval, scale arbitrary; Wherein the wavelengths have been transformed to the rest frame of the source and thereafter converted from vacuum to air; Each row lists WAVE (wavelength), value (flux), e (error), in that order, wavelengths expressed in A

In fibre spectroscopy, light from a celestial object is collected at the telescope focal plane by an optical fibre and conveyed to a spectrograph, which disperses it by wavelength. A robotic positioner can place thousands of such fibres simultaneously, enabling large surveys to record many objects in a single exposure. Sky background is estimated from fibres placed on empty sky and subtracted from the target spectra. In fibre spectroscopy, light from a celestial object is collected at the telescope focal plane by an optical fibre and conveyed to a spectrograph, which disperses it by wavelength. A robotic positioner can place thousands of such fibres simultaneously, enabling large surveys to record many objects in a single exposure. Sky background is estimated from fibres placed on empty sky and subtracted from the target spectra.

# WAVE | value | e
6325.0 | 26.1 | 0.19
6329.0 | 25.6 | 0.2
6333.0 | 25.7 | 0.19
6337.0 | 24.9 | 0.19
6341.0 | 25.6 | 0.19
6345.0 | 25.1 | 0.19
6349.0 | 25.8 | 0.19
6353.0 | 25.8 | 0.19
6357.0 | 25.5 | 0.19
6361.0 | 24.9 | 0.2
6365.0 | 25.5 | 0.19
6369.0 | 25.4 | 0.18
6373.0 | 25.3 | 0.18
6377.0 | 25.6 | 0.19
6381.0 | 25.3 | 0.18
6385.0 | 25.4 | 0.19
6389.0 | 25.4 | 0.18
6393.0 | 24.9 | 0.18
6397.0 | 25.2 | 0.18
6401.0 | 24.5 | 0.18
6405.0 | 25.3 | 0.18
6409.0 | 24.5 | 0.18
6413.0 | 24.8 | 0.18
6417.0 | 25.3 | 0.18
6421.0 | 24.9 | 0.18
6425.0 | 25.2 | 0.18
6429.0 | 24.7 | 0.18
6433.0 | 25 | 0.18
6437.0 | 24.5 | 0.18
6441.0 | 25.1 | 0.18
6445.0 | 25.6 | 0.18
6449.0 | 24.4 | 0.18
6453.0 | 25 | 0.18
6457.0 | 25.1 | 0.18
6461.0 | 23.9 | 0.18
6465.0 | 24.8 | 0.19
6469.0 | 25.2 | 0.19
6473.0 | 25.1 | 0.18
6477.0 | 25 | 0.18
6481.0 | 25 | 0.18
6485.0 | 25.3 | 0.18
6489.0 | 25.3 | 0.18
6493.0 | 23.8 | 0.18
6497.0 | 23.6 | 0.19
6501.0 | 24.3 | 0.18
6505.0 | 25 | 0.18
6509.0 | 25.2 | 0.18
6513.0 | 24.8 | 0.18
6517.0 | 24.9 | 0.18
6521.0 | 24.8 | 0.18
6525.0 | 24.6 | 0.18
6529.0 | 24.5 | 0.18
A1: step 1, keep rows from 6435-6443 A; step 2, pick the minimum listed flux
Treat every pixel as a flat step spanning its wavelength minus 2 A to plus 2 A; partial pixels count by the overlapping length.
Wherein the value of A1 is 24.5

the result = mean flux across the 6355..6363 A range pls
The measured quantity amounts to 25.2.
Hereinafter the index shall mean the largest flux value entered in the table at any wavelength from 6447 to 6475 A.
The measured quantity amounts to 25.2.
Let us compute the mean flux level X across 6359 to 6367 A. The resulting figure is 25.2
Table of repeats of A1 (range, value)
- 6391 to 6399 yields 24.9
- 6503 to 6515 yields 24.8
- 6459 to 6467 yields 23.9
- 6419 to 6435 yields 24.7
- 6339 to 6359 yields 25.1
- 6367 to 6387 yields 25.3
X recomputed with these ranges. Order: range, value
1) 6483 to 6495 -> 24.8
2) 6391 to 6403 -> 24.9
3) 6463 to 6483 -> 25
